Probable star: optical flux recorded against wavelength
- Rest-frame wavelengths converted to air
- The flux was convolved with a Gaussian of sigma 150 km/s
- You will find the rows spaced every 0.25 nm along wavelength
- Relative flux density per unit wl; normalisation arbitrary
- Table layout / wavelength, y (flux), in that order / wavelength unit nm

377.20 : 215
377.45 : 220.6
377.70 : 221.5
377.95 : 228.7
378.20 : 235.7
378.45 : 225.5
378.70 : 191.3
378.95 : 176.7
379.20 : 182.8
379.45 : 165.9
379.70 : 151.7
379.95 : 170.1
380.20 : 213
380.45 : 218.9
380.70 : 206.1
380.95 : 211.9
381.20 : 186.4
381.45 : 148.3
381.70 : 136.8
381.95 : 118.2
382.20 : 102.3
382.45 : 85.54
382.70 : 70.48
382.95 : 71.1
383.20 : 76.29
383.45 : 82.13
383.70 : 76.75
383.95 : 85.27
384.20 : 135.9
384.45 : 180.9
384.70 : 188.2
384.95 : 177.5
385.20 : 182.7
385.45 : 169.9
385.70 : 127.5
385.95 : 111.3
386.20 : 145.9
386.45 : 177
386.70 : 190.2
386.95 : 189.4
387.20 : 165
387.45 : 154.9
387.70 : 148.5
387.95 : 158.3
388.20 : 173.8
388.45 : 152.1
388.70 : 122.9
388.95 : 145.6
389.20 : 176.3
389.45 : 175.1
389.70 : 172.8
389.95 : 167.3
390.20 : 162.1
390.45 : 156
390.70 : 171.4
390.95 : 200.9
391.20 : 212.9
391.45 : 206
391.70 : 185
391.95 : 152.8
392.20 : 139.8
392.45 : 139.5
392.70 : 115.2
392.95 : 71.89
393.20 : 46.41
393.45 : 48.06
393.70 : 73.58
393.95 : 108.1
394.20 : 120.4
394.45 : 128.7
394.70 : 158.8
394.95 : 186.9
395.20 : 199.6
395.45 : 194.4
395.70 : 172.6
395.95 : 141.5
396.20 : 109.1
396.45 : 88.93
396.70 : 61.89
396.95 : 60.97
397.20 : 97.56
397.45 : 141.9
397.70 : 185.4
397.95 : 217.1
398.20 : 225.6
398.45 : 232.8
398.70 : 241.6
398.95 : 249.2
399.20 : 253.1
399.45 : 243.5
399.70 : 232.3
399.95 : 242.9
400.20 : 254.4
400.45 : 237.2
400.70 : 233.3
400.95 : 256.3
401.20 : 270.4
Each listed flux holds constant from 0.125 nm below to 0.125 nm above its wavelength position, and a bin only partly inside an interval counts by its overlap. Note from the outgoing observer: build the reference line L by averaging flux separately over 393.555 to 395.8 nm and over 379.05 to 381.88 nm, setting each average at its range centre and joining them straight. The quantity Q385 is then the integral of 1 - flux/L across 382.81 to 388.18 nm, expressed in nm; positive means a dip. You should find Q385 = 0.80 nm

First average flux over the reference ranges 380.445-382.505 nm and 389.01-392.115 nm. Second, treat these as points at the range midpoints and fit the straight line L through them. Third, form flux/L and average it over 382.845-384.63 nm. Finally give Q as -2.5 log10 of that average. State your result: 0.48 mag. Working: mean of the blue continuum 156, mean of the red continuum 177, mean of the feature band 104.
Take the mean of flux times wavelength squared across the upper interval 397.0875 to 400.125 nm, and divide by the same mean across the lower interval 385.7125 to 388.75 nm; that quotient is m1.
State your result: 1.4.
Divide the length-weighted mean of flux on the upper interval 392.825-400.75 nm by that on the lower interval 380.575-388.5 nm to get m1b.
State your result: 1.14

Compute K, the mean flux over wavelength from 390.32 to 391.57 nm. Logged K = 189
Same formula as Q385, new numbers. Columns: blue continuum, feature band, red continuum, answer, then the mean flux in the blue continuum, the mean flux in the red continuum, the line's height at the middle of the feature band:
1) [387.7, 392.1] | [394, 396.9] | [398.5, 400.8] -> 0.98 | 169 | 243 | 211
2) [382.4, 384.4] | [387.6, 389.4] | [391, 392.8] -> -0.26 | 89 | 167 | 136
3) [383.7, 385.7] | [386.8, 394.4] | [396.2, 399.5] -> 0.67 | 153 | 173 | 162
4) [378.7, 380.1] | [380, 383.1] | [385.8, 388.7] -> 0.40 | 172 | 159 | 168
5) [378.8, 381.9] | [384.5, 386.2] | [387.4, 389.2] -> 0.03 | 179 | 152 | 162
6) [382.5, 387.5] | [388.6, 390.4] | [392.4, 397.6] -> -0.46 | 137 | 117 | 128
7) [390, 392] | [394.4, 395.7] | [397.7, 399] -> 0.19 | 181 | 228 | 207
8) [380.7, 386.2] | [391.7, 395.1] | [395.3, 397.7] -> 0.20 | 132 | 123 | 125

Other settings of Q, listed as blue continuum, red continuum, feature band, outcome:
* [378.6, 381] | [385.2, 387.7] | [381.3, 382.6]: 0.45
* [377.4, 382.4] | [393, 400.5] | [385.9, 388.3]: 0.08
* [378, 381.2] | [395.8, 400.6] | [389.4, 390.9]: 0.13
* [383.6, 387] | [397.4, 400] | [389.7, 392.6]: 0.08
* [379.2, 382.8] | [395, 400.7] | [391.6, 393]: 0.28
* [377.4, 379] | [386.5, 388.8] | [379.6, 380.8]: 0.06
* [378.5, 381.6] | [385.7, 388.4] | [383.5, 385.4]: 0.16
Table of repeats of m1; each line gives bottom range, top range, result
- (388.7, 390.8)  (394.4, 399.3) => 1.07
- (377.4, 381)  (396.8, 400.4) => 1.13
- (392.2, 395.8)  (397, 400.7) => 1.75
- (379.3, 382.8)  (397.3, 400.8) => 1.59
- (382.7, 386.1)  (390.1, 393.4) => 1.22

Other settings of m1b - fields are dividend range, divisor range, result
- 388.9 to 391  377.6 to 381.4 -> 0.86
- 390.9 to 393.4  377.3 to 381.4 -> 0.71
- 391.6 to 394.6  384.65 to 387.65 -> 0.67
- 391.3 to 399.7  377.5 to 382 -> 0.80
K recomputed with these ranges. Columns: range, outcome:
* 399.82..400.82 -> 242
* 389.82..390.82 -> 164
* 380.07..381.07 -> 212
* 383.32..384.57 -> 112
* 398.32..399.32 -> 244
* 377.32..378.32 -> 227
